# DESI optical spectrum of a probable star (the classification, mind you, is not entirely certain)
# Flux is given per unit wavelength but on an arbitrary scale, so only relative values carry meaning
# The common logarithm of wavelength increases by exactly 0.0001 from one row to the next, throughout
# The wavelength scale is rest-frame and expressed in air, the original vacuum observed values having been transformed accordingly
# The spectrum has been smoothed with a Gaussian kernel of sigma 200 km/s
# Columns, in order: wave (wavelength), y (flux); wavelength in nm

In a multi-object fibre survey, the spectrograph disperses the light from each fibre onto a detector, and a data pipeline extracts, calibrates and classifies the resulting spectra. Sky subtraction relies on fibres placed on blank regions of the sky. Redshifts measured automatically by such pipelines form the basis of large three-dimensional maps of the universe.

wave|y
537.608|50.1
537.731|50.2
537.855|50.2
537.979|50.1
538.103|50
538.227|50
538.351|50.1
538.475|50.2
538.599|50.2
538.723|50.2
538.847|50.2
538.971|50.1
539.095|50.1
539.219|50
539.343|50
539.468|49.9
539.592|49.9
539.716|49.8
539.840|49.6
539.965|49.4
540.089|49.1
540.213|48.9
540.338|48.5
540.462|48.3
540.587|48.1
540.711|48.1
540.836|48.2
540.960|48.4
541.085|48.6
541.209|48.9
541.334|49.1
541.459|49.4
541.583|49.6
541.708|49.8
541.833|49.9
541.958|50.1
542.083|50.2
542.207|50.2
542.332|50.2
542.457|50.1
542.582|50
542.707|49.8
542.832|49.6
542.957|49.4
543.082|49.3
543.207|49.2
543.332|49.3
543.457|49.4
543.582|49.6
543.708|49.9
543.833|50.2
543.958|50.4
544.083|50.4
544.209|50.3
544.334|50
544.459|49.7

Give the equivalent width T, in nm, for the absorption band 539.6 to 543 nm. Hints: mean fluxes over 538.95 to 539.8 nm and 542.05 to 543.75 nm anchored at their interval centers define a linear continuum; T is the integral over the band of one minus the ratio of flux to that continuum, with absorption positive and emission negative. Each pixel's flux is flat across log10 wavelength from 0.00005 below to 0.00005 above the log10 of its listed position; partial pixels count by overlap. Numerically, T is 0.04 nm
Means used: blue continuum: 50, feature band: 49.3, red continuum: 49.7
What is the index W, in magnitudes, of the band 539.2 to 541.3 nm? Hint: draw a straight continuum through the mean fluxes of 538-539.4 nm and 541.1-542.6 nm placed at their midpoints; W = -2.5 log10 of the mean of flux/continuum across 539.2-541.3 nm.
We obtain 0.02 mag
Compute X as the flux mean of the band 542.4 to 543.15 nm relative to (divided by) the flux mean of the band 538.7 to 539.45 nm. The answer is 0.99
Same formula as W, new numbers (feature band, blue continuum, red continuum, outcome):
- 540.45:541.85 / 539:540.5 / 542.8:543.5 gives 0.01 mag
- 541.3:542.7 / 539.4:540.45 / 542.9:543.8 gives -0.01 mag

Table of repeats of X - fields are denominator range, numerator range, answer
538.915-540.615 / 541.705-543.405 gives 1.01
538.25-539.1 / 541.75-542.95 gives 1.00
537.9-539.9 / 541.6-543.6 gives 0.99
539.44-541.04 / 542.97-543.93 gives 1.01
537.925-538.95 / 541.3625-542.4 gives 1.00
